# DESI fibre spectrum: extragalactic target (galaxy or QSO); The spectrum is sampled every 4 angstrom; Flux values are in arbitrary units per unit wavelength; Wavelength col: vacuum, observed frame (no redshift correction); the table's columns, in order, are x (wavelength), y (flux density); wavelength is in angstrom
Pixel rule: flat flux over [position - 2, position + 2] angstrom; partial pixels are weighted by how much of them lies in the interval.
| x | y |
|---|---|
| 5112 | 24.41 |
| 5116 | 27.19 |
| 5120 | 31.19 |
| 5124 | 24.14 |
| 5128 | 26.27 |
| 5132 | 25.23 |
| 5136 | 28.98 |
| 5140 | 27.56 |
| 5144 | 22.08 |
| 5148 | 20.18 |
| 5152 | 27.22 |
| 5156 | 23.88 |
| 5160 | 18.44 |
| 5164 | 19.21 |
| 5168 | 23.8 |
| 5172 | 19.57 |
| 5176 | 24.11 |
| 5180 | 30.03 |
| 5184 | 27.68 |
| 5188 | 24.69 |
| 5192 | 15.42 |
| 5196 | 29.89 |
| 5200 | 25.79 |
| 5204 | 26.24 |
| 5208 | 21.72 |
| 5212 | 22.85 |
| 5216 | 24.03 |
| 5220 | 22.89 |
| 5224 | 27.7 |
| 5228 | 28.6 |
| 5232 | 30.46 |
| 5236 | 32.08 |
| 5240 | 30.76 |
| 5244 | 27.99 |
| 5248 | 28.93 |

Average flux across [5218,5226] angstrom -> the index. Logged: 25.3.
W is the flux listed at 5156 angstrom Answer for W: 23.88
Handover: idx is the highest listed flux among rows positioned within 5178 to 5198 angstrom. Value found 30.03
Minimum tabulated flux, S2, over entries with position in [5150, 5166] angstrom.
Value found 18.44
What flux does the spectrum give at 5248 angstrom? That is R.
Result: 28.93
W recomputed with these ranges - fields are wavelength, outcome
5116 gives 27.19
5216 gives 24.03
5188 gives 24.69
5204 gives 26.24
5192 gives 15.42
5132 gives 25.23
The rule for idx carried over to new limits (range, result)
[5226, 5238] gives 32.08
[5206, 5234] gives 30.46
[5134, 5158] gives 28.98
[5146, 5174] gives 27.22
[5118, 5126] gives 31.19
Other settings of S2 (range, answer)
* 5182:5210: 15.42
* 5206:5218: 21.72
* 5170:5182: 19.57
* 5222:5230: 27.7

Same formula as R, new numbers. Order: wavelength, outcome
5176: 24.11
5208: 21.72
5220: 22.89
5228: 28.6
